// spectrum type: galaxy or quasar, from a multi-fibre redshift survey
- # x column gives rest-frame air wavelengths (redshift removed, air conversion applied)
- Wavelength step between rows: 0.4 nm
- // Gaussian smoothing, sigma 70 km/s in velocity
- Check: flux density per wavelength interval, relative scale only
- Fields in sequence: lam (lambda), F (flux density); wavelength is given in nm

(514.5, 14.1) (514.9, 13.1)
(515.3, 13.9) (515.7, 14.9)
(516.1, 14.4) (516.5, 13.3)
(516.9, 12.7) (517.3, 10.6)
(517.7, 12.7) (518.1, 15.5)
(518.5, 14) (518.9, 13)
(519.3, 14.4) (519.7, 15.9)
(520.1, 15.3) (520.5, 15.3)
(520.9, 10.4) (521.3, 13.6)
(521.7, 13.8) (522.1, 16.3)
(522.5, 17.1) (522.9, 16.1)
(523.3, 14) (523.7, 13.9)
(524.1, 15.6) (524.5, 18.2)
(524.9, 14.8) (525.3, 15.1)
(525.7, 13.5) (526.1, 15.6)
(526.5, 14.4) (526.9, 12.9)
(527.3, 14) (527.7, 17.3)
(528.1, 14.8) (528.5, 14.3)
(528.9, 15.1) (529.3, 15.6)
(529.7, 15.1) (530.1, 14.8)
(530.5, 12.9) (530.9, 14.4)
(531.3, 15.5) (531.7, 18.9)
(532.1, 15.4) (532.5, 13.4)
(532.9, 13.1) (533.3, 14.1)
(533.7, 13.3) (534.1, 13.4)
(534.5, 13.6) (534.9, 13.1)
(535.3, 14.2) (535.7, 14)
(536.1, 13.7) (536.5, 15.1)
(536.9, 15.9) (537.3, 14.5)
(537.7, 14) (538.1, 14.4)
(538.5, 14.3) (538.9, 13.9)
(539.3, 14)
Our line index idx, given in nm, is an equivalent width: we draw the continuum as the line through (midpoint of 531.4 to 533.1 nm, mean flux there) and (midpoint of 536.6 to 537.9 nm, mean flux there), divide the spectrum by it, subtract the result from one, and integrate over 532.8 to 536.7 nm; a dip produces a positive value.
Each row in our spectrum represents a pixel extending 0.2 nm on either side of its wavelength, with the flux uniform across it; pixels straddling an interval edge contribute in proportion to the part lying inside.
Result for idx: 0.32 nm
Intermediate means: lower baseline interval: 15.2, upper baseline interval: 14.8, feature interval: 13.8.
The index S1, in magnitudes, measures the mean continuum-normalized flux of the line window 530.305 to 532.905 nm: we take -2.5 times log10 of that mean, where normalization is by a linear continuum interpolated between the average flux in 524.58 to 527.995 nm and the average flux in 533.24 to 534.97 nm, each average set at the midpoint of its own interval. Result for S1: -0.08 mag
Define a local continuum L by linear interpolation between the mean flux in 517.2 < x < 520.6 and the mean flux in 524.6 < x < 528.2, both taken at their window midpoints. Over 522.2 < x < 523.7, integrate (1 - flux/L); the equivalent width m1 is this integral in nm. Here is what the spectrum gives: -0.11 nm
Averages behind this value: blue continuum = 14.1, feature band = 15.5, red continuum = 14.8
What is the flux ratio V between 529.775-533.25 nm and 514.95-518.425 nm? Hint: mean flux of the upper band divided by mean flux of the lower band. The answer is 1.09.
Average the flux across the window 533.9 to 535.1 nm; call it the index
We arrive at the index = 13.4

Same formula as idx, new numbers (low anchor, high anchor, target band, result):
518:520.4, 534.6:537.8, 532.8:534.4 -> 0.09 nm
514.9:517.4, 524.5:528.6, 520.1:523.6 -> -0.10 nm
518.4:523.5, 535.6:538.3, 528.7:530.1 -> -0.06 nm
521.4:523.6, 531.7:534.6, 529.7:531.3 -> 0.01 nm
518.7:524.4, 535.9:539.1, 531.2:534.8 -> 0.02 nm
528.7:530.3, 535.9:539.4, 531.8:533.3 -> 0.06 nm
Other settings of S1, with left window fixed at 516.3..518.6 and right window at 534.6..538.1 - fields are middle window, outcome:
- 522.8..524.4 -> -0.12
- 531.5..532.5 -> -0.17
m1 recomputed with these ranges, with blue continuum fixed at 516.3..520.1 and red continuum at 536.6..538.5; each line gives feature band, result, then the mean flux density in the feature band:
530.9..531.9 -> -0.16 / 16.6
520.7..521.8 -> 0.11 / 12.5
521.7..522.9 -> -0.19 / 16.1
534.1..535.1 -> 0.08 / 13.4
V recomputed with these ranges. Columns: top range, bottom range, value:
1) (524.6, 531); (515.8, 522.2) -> 1.07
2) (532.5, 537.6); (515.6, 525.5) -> 0.97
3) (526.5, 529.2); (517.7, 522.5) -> 1.03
